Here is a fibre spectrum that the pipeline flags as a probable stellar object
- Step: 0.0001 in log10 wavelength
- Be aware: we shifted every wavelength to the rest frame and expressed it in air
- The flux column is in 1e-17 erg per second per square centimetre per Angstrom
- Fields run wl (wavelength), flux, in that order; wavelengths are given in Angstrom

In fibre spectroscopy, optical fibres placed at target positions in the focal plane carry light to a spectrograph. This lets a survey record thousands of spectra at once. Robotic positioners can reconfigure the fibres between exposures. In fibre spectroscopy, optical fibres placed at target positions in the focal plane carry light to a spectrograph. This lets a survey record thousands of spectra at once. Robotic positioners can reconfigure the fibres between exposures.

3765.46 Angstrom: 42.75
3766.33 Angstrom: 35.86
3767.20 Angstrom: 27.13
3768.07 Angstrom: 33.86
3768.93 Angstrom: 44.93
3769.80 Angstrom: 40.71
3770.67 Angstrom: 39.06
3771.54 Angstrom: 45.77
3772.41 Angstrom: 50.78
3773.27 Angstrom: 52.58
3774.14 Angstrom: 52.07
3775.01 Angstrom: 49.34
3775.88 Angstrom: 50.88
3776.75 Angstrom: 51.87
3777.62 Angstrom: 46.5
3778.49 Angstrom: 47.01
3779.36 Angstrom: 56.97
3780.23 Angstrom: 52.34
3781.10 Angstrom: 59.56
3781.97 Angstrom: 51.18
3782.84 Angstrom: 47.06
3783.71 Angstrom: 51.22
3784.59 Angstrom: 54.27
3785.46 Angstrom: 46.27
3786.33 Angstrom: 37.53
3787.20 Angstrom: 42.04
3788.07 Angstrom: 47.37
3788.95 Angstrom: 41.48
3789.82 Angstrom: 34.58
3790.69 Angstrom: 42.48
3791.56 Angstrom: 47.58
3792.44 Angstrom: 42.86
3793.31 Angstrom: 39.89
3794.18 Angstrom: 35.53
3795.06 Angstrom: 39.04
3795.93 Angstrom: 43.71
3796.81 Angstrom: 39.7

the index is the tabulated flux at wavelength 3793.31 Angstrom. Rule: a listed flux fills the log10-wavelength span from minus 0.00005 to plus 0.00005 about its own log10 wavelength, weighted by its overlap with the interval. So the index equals 39.89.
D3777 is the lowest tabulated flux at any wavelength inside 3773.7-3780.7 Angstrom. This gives 46.5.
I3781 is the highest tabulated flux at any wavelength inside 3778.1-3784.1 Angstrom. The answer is 59.56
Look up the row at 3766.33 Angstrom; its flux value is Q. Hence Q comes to 35.86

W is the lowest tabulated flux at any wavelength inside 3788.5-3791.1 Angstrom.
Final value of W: 34.58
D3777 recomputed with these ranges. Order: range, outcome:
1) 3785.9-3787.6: 37.53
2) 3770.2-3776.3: 39.06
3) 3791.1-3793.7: 39.89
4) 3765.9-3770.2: 27.13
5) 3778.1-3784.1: 47.01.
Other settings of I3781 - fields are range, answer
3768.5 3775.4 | 52.58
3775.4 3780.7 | 56.97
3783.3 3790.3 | 54.27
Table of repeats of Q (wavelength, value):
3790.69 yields 42.48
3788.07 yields 47.37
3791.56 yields 47.58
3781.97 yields 51.18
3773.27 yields 52.58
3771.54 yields 45.77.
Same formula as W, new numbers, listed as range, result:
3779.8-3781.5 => 52.34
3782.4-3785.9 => 46.27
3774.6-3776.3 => 49.34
